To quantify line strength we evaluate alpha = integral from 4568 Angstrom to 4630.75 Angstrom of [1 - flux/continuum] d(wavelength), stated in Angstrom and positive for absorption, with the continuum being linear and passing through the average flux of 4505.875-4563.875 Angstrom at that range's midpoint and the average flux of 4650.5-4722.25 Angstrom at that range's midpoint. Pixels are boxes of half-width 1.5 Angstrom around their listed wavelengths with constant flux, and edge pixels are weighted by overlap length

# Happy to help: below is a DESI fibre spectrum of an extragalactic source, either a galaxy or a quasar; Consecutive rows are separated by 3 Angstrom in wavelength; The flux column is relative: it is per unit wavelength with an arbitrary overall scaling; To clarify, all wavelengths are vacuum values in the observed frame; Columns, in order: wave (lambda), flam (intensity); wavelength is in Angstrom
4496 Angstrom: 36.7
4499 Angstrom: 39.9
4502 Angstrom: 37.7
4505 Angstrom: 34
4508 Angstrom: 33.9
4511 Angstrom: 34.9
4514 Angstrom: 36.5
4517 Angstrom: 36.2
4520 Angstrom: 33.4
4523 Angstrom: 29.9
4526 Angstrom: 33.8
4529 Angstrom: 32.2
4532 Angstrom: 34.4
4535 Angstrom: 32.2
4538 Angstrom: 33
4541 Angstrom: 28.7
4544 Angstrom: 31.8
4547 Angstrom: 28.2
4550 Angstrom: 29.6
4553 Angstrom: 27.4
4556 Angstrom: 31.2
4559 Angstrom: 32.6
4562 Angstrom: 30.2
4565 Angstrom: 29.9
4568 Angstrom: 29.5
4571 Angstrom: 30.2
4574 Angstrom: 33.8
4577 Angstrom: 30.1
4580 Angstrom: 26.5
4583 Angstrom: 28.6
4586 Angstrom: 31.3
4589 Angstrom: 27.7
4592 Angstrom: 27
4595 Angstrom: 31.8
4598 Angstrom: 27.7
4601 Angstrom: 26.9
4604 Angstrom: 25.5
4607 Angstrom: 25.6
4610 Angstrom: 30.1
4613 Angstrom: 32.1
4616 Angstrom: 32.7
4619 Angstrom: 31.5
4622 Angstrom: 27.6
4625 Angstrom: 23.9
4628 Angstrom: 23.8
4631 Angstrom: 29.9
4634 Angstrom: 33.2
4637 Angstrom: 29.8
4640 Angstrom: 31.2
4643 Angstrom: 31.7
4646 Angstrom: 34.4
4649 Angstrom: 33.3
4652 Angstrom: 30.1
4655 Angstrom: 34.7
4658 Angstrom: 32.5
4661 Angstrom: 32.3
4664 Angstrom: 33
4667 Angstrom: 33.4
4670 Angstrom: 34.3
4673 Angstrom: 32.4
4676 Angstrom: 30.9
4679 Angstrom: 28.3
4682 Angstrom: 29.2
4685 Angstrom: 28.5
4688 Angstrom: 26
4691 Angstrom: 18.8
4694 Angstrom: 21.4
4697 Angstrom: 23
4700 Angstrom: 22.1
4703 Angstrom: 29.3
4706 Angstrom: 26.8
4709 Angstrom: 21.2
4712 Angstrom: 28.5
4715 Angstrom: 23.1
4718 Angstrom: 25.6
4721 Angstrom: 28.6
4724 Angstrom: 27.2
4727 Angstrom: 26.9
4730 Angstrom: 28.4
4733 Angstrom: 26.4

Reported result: 3.4 Angstrom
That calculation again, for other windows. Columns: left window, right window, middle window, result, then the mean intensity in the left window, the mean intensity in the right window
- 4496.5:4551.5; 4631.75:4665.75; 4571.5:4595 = 2.4 Angstrom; 33.4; 32.3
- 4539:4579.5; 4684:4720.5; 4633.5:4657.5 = -4.9 Angstrom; 30.2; 24.6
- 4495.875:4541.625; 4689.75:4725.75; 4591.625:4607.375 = 1.4 Angstrom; 34.2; 24.7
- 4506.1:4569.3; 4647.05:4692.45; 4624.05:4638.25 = 1.2 Angstrom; 31.9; 30.6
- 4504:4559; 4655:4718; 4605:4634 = 1.0 Angstrom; 32.3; 27.9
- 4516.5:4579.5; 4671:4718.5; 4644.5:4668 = -4.8 Angstrom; 31.2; 26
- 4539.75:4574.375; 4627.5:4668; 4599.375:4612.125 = 1.6 Angstrom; 30.2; 31.8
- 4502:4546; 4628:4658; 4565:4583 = 1.5 Angstrom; 33.3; 31.6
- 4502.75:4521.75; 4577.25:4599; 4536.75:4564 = 1.3 Angstrom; 34.9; 28.8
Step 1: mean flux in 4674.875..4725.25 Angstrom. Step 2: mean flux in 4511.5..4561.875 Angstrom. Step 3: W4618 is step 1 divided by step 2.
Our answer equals 0.81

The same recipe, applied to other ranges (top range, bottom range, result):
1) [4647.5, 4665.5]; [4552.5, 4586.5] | 1.08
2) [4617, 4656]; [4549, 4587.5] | 1.01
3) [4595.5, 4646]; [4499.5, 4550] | 0.88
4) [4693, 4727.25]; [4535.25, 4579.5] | 0.83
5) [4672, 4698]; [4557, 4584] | 0.88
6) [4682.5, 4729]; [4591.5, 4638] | 0.88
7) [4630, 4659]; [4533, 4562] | 1.05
